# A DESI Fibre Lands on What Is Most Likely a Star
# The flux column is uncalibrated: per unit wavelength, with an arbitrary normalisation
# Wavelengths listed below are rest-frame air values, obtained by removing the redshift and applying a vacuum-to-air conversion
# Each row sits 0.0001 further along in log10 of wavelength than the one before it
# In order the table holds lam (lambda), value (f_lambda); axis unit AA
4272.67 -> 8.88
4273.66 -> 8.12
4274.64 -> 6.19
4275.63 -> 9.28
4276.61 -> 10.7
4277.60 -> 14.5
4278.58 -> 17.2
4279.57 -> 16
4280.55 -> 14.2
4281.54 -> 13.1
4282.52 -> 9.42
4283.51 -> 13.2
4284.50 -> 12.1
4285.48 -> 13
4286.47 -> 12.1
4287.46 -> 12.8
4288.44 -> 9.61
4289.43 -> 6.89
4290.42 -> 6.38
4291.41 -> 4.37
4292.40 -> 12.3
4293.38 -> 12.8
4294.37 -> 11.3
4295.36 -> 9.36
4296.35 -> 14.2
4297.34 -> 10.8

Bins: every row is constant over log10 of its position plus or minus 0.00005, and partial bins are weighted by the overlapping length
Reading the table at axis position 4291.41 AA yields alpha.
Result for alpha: 4.37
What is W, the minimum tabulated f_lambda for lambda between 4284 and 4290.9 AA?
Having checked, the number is 6.38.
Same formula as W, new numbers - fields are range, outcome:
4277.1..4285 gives 9.42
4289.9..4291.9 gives 4.37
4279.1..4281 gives 14.2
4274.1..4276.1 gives 6.19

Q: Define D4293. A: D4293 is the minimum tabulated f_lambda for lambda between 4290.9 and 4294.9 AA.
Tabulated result 4.37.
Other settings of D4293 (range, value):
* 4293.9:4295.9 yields 9.36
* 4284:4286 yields 12.1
